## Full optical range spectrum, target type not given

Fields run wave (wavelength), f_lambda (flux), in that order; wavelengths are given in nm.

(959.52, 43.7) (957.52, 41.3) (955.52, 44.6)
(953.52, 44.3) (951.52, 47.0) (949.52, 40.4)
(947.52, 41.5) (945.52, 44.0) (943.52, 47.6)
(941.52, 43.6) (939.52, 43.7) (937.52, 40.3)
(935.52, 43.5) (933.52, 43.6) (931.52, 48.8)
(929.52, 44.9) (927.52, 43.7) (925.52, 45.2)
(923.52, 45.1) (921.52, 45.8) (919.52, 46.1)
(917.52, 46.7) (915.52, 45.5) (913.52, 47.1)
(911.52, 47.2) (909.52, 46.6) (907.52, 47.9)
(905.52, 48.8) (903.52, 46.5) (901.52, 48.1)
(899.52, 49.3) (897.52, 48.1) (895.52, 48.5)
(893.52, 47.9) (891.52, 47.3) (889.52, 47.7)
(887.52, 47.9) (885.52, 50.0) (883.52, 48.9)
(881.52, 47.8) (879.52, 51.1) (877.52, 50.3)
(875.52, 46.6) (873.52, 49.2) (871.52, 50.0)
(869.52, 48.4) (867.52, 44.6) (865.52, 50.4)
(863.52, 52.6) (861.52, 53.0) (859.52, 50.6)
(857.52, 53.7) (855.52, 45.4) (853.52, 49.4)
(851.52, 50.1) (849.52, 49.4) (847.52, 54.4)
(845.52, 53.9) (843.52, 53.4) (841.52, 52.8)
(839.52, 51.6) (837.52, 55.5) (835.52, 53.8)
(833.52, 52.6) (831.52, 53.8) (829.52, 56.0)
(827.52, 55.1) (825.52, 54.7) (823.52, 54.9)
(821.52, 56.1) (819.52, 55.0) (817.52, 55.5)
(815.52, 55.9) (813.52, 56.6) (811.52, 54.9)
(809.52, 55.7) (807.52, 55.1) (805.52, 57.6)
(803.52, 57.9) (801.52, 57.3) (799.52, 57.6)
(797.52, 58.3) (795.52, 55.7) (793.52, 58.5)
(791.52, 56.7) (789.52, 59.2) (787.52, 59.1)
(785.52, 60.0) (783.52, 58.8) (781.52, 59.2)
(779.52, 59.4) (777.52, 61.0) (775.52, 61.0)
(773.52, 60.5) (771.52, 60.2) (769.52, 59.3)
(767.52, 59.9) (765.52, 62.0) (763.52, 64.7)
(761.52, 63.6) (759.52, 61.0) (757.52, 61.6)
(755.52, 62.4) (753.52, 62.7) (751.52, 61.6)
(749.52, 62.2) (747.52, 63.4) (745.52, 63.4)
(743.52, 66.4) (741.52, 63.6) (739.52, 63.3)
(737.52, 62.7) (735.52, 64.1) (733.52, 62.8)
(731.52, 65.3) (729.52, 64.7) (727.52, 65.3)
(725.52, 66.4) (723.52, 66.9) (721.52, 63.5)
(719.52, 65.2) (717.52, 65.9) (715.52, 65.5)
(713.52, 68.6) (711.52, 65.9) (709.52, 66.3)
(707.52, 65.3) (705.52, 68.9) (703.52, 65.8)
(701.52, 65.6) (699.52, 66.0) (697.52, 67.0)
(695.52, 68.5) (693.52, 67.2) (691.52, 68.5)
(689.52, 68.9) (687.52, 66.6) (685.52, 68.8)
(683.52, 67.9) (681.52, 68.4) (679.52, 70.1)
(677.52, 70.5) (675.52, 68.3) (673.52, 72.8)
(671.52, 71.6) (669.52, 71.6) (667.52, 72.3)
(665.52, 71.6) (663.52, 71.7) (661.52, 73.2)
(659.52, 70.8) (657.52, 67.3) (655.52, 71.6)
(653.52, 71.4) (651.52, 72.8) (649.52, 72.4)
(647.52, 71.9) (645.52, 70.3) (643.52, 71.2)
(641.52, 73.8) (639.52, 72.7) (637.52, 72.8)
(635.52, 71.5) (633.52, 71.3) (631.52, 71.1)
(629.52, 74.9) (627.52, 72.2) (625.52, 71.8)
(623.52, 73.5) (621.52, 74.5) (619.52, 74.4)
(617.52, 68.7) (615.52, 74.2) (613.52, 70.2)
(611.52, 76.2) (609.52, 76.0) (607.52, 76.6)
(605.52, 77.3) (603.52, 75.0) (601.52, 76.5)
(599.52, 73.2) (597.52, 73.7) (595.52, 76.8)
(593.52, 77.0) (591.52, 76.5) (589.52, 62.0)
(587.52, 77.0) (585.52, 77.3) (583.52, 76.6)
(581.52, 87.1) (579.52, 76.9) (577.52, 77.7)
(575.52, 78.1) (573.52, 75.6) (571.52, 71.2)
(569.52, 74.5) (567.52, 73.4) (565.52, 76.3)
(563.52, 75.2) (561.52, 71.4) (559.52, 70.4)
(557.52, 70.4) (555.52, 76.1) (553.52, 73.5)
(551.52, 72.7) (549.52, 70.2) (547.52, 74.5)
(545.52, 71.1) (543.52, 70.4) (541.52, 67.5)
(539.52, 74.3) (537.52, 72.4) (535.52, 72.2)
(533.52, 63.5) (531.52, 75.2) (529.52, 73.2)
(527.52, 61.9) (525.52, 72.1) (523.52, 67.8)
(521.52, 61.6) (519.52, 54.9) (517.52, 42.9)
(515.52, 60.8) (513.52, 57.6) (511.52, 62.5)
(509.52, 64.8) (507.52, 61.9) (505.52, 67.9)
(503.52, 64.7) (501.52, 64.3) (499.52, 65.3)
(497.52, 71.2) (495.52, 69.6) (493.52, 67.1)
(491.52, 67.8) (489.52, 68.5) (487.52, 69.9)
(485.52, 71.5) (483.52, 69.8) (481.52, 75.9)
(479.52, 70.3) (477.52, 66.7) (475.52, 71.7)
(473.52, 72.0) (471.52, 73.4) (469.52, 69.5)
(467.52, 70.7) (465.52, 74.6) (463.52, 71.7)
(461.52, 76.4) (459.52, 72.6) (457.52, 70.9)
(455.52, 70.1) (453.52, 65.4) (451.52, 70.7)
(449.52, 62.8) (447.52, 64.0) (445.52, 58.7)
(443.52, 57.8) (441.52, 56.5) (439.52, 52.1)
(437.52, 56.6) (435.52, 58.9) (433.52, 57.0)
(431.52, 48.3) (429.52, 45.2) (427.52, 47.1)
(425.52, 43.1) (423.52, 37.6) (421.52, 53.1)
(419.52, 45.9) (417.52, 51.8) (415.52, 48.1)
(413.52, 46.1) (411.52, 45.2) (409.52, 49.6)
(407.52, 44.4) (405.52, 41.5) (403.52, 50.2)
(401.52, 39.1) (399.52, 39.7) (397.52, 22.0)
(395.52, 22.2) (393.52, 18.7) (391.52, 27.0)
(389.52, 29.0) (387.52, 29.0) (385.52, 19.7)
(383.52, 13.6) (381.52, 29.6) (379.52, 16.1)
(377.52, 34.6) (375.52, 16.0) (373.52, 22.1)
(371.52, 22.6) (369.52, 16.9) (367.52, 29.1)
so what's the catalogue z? 0.00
